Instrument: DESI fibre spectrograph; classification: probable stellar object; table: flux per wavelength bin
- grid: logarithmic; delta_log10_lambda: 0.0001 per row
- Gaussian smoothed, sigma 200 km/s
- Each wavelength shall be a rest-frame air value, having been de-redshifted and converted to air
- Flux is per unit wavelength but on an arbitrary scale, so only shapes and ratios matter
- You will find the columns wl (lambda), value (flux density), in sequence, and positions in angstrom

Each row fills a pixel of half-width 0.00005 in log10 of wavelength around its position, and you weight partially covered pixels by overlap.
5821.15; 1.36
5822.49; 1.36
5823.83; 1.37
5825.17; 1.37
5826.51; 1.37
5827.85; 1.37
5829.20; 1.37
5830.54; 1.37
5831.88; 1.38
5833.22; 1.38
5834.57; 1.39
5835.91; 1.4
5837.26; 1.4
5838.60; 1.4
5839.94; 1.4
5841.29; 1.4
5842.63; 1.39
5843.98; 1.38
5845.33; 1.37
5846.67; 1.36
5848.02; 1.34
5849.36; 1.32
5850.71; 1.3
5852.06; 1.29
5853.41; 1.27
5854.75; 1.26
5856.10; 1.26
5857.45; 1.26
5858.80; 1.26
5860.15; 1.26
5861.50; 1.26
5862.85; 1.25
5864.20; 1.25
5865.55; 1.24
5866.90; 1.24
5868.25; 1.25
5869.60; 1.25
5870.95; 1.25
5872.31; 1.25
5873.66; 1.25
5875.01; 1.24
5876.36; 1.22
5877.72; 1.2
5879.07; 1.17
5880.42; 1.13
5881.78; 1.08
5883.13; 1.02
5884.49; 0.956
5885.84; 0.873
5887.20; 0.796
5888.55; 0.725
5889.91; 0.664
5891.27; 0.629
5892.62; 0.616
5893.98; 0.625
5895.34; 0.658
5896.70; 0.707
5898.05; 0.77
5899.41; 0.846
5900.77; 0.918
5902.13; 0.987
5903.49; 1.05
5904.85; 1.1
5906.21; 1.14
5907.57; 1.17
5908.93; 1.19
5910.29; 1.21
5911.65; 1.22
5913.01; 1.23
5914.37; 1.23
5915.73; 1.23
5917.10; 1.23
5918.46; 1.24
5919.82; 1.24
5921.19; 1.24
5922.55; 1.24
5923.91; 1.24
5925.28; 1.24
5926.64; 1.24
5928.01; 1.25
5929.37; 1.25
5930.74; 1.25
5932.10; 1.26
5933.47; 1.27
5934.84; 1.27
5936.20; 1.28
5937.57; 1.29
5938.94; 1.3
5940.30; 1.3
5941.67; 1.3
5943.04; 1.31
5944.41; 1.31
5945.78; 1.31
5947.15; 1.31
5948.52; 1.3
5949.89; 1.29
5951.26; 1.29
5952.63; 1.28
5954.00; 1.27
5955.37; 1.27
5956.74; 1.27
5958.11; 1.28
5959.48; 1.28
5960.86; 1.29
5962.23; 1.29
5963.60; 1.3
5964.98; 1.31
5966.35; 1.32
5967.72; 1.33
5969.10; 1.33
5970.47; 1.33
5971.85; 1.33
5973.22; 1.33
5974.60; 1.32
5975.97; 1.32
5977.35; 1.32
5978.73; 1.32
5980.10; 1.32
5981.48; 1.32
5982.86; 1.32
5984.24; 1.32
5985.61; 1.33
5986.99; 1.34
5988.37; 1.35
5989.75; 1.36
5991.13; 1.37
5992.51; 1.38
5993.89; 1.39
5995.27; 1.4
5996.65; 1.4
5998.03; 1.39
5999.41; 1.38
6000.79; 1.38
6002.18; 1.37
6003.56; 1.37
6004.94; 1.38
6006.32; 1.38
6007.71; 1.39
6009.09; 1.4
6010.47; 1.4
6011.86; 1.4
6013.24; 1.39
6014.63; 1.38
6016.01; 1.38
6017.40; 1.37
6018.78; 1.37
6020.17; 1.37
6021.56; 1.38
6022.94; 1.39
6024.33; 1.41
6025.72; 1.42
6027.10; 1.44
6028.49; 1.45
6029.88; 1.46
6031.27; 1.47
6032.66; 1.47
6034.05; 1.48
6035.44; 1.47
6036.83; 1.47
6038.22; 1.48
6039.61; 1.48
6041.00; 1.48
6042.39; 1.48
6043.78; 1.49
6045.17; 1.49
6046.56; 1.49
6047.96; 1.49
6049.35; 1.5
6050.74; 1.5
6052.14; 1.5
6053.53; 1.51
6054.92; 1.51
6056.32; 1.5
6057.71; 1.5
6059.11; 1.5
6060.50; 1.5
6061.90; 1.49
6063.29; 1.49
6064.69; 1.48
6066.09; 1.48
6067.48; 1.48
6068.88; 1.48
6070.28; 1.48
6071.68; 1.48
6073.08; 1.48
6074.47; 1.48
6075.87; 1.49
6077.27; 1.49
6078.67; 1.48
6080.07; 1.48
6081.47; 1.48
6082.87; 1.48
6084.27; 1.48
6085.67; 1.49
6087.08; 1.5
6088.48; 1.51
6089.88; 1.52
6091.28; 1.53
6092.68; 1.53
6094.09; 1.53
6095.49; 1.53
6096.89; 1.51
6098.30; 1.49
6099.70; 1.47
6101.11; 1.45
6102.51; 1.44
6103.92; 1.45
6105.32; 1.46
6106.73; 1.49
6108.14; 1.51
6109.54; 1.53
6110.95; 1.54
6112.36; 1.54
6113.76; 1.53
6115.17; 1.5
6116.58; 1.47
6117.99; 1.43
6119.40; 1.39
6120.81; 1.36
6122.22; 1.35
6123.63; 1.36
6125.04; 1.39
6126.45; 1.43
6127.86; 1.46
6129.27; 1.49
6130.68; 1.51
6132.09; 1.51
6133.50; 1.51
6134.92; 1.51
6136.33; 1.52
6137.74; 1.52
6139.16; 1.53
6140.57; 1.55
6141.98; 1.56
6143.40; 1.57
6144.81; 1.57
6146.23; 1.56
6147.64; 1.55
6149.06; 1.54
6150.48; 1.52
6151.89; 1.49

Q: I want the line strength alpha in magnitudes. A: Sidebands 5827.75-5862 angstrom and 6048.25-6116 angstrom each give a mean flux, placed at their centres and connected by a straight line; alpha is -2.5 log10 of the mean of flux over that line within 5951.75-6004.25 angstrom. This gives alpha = 0.08 mag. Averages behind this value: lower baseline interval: 1.34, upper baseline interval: 1.5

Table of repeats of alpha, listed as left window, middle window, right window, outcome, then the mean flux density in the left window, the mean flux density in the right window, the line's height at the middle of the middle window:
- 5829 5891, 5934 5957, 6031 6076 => 0.04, 1.23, 1.49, 1.34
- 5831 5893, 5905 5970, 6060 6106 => 0.03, 1.2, 1.49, 1.3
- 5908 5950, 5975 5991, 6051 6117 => 0.01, 1.26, 1.49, 1.34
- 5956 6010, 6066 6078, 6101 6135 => -0.05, 1.34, 1.46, 1.42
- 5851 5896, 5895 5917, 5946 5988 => 0.11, 1.09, 1.31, 1.17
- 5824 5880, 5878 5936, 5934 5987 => 0.23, 1.31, 1.3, 1.31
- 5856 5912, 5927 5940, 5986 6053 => -0.07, 1.05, 1.42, 1.19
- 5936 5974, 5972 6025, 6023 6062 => 0.02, 1.3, 1.48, 1.39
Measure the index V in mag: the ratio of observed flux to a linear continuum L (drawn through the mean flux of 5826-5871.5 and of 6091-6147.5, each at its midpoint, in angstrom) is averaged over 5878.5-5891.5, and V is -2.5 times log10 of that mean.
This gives 0.42 mag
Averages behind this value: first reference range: 1.32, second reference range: 1.49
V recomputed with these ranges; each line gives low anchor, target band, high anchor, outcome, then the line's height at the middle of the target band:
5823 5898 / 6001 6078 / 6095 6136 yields -0.05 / 1.39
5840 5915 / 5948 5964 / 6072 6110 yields -0.02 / 1.26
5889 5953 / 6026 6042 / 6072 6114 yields -0.07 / 1.37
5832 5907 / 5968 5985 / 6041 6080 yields 0.01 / 1.34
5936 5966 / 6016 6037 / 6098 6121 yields -0.03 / 1.38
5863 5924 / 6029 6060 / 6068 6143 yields -0.09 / 1.36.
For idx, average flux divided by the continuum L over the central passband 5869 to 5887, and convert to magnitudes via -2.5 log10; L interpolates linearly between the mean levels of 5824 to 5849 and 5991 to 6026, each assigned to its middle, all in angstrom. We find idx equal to 0.21 mag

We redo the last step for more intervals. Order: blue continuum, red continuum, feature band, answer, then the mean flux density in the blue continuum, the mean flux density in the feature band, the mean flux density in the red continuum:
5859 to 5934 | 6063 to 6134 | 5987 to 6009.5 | -0.07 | 1.1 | 1.38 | 1.48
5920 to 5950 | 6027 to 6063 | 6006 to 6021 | 0.03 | 1.27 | 1.38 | 1.49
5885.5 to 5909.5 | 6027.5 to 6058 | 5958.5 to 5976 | -0.14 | 0.857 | 1.31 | 1.48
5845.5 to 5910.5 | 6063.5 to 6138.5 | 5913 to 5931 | -0.06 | 1.09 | 1.24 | 1.48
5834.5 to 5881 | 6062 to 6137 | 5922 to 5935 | 0.08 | 1.29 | 1.25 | 1.48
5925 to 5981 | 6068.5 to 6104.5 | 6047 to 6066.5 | -0.04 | 1.29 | 1.5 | 1.49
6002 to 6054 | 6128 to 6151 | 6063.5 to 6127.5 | 0.01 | 1.44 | 1.48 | 1.53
